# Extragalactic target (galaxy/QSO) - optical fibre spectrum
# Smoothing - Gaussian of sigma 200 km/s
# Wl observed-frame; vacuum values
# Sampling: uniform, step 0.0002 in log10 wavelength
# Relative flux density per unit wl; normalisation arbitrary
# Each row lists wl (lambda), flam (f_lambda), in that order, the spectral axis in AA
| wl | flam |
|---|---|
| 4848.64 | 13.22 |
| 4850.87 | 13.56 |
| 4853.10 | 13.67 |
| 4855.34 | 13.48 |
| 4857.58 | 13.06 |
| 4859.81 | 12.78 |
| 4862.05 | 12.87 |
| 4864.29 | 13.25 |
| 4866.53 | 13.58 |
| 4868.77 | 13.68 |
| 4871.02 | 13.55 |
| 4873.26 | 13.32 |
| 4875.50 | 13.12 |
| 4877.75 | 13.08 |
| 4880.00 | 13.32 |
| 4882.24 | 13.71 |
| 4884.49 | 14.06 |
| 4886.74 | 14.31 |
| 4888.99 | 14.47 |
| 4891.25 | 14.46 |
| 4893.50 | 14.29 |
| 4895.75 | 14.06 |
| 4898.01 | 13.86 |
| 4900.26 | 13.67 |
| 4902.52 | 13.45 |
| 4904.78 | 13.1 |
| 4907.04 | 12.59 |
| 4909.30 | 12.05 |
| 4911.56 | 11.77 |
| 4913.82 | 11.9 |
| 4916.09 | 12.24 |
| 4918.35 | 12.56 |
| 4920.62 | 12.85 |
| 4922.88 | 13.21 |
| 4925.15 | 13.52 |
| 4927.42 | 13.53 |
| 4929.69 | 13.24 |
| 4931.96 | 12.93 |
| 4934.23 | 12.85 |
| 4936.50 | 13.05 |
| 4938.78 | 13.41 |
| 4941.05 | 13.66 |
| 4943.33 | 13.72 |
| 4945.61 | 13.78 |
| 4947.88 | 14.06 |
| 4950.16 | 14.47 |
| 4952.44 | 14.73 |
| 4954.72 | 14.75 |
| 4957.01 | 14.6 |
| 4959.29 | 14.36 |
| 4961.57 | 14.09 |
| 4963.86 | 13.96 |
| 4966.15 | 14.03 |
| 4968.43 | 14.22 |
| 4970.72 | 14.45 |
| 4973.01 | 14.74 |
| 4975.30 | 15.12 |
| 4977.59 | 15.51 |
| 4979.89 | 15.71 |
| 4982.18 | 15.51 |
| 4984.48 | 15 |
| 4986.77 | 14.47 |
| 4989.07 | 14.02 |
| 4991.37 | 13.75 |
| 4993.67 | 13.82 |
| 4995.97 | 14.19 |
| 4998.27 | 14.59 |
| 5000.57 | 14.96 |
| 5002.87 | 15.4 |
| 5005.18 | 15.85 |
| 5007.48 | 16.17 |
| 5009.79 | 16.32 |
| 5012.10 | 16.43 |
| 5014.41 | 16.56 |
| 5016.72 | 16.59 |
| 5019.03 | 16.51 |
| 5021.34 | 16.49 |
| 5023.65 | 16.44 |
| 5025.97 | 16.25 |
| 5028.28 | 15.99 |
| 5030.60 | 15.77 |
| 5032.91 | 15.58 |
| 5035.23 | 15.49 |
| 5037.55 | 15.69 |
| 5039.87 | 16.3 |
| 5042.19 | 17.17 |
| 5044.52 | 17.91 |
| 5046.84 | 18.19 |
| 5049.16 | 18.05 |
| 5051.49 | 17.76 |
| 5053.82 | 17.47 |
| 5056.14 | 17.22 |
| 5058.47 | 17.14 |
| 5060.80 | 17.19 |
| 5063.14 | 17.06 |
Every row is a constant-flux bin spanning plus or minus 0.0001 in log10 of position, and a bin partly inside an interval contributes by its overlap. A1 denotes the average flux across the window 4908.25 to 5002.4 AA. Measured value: 13.9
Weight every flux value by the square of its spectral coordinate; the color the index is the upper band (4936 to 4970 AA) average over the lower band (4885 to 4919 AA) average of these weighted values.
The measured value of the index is 1.1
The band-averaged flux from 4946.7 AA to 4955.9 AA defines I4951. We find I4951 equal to 14.5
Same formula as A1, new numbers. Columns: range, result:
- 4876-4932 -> 13.3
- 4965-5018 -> 15.1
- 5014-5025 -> 16.5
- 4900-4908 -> 13.2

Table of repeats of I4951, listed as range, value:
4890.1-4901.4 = 14.1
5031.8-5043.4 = 16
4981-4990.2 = 14.8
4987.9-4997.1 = 13.9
